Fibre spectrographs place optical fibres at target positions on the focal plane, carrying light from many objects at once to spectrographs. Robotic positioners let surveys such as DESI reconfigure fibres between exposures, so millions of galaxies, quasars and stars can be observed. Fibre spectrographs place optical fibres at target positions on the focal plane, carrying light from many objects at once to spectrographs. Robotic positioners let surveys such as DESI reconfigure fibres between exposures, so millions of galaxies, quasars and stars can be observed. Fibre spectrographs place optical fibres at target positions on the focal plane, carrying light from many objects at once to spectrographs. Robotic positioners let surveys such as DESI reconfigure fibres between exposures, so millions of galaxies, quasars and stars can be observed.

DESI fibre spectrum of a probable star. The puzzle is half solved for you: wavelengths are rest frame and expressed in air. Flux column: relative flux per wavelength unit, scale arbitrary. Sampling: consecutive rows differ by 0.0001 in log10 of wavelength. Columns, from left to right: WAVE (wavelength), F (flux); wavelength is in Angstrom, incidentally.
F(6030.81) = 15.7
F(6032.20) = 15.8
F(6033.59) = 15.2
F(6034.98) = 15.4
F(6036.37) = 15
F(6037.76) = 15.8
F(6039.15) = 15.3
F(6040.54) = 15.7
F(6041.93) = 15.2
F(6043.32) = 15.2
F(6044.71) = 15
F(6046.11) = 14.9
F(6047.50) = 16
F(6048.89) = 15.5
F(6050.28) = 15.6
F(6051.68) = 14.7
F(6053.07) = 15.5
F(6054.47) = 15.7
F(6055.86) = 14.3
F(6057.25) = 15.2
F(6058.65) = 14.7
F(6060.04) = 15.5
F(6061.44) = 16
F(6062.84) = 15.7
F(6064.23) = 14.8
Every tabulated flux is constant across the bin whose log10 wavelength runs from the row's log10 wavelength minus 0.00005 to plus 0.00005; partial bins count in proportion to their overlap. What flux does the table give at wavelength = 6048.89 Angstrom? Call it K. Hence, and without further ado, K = 15.5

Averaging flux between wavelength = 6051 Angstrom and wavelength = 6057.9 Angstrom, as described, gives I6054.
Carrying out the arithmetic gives 15.1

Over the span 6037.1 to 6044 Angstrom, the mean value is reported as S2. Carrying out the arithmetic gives 15.4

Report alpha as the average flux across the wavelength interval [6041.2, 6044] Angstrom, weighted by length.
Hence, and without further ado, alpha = 15.2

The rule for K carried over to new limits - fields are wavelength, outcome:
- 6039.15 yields 15.3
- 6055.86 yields 14.3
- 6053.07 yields 15.5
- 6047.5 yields 16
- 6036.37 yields 15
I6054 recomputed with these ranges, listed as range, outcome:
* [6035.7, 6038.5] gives 15.4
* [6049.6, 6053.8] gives 15.2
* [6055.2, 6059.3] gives 14.7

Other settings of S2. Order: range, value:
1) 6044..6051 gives 15.4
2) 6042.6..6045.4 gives 15.1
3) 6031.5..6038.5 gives 15.4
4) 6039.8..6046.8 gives 15.2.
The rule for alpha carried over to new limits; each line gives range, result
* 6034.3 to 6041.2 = 15.4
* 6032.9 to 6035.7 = 15.3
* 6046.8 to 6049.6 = 15.8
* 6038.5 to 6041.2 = 15.5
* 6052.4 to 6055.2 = 15.6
